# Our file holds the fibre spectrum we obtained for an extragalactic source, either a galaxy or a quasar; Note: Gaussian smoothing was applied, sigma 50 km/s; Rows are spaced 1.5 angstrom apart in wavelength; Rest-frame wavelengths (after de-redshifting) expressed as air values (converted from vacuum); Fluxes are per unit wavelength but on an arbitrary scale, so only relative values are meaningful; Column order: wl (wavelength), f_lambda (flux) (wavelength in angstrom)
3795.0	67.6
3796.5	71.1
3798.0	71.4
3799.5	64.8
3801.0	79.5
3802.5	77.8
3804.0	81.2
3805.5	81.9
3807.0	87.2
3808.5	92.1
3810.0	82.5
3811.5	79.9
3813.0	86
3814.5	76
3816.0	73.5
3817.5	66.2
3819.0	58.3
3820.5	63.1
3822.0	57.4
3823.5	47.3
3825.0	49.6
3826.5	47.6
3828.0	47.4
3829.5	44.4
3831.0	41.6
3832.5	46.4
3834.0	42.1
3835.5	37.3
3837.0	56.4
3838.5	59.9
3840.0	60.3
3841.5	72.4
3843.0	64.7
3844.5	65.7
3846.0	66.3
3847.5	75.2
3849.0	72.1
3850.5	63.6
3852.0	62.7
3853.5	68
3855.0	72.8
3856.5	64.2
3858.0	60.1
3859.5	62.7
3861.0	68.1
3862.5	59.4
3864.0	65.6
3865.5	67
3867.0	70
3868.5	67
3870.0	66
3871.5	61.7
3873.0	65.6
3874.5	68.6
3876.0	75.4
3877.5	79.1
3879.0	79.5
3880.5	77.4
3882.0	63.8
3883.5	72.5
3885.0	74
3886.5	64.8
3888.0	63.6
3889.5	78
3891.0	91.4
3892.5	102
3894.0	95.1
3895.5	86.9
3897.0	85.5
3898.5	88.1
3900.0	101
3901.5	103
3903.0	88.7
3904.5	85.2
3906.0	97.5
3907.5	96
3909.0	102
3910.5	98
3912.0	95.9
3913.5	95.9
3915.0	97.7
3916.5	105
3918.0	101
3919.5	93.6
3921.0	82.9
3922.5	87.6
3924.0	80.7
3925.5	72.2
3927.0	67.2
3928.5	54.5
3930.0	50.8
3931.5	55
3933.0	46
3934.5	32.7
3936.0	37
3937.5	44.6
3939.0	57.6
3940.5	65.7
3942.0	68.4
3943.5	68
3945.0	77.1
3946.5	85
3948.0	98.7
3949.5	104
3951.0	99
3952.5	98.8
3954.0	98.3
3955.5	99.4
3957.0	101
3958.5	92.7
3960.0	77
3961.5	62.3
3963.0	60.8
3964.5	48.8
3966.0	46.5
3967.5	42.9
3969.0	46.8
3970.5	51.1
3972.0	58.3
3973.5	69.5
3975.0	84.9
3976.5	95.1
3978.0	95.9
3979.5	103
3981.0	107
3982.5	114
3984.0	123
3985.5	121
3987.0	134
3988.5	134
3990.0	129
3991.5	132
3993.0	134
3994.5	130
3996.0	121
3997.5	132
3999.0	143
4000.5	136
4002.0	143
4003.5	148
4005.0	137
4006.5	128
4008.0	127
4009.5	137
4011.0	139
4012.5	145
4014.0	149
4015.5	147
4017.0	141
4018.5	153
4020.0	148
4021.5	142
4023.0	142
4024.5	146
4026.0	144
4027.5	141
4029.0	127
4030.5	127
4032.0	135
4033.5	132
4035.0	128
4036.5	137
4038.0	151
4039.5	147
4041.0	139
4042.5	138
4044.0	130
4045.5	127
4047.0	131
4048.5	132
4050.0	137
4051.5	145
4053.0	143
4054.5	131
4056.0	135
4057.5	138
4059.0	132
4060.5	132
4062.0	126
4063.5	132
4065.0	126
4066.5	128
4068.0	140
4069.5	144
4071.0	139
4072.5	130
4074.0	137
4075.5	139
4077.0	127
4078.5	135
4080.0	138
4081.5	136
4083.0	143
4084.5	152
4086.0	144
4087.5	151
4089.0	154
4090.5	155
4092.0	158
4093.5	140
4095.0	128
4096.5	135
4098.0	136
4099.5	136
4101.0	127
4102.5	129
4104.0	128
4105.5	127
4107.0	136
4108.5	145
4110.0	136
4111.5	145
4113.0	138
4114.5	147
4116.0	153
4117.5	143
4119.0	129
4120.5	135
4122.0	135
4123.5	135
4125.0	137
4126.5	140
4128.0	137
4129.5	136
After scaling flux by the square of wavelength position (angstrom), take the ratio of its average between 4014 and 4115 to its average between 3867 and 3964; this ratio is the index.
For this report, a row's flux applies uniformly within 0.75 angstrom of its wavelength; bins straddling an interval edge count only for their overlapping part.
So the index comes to 1.87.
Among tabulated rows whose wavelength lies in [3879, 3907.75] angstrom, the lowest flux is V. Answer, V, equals 63.6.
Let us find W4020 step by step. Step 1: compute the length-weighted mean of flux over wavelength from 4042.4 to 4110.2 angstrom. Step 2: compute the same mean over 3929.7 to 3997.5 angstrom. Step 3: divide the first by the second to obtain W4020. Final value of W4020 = 1.6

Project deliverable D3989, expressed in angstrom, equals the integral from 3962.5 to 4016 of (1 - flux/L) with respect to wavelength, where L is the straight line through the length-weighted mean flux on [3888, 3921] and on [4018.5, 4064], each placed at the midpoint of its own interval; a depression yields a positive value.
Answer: 4.7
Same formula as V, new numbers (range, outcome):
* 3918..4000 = 32.7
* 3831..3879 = 37.3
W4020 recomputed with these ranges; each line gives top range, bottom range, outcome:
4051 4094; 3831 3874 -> 2.22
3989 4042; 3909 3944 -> 1.90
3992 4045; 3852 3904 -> 1.84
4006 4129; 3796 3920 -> 1.88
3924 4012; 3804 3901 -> 1.35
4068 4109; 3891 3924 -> 1.47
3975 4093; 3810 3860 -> 2.20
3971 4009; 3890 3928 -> 1.30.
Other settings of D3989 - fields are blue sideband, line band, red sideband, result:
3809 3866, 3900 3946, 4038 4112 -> 5.6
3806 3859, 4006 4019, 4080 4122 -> -2.9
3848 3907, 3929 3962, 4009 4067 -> 9.3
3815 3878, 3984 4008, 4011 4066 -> -2.4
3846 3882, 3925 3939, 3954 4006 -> 5.8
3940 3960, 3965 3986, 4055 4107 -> 3.6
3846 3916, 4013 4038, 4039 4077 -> -3.2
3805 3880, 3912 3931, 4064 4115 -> 1.2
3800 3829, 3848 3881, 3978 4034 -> 7.1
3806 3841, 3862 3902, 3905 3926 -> 2.6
